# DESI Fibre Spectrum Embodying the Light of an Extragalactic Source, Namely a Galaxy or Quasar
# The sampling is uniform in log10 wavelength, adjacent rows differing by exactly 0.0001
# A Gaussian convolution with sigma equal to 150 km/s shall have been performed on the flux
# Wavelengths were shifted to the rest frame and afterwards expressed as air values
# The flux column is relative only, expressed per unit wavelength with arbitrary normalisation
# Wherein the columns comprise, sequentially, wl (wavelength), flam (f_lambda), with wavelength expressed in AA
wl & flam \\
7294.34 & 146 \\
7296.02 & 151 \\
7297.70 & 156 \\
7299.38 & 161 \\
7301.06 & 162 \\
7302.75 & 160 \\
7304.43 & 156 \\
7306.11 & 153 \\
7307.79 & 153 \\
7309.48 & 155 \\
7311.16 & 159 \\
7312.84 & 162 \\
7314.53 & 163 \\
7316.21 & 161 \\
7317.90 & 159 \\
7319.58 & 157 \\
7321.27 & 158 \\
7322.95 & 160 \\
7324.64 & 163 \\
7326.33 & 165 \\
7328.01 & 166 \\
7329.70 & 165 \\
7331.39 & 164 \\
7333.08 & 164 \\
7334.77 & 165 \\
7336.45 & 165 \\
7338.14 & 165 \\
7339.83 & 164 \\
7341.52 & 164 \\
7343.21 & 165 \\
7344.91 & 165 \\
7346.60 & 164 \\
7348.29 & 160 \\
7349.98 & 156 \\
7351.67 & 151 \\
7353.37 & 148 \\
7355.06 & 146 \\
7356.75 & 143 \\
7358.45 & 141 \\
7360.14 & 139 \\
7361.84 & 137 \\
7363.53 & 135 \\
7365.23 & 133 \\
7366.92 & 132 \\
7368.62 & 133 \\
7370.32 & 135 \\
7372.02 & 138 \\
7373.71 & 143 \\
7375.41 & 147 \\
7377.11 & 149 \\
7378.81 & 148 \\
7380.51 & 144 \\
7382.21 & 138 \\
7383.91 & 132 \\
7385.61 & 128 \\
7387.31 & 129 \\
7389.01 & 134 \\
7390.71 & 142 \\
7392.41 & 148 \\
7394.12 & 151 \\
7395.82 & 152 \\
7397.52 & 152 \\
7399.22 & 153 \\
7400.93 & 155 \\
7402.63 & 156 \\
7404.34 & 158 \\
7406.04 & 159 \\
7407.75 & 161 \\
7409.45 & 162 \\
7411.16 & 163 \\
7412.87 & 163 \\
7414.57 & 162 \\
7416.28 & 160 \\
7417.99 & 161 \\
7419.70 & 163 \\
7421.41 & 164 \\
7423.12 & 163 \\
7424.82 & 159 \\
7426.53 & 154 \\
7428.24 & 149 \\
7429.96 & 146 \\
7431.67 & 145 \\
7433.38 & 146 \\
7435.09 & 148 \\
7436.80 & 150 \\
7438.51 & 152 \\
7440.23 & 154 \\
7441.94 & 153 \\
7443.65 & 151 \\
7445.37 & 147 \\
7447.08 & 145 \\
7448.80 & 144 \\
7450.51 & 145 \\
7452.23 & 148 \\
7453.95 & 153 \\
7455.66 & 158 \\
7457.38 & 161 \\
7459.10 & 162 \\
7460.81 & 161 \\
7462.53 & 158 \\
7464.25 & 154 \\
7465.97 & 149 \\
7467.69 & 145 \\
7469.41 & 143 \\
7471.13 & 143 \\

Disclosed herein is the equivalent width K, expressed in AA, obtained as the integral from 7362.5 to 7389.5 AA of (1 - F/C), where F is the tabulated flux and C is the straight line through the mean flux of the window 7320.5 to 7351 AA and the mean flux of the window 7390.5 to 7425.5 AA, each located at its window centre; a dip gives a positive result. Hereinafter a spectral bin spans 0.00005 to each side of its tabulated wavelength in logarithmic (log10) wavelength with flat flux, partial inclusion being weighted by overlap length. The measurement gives 3.8 AA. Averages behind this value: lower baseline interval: 163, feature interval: 137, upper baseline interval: 158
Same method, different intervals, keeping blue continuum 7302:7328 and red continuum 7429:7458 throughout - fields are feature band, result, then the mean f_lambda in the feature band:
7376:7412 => 1.2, 148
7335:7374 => 1.8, 149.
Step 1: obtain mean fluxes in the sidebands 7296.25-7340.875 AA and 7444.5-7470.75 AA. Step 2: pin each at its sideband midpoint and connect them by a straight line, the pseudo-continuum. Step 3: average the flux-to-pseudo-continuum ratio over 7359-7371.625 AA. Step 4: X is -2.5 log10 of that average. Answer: 0.17 mag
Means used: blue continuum 161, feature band 135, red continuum 151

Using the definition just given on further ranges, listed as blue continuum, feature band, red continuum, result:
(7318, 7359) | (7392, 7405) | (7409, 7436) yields 0.03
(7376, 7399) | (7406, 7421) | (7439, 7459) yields -0.11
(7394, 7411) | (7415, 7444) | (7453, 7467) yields 0.02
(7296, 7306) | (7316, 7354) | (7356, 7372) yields -0.11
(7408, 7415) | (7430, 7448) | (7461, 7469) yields 0.06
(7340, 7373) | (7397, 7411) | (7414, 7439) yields -0.04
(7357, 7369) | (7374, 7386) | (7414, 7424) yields 0.02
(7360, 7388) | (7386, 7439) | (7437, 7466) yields -0.06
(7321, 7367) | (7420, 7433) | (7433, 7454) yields -0.03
